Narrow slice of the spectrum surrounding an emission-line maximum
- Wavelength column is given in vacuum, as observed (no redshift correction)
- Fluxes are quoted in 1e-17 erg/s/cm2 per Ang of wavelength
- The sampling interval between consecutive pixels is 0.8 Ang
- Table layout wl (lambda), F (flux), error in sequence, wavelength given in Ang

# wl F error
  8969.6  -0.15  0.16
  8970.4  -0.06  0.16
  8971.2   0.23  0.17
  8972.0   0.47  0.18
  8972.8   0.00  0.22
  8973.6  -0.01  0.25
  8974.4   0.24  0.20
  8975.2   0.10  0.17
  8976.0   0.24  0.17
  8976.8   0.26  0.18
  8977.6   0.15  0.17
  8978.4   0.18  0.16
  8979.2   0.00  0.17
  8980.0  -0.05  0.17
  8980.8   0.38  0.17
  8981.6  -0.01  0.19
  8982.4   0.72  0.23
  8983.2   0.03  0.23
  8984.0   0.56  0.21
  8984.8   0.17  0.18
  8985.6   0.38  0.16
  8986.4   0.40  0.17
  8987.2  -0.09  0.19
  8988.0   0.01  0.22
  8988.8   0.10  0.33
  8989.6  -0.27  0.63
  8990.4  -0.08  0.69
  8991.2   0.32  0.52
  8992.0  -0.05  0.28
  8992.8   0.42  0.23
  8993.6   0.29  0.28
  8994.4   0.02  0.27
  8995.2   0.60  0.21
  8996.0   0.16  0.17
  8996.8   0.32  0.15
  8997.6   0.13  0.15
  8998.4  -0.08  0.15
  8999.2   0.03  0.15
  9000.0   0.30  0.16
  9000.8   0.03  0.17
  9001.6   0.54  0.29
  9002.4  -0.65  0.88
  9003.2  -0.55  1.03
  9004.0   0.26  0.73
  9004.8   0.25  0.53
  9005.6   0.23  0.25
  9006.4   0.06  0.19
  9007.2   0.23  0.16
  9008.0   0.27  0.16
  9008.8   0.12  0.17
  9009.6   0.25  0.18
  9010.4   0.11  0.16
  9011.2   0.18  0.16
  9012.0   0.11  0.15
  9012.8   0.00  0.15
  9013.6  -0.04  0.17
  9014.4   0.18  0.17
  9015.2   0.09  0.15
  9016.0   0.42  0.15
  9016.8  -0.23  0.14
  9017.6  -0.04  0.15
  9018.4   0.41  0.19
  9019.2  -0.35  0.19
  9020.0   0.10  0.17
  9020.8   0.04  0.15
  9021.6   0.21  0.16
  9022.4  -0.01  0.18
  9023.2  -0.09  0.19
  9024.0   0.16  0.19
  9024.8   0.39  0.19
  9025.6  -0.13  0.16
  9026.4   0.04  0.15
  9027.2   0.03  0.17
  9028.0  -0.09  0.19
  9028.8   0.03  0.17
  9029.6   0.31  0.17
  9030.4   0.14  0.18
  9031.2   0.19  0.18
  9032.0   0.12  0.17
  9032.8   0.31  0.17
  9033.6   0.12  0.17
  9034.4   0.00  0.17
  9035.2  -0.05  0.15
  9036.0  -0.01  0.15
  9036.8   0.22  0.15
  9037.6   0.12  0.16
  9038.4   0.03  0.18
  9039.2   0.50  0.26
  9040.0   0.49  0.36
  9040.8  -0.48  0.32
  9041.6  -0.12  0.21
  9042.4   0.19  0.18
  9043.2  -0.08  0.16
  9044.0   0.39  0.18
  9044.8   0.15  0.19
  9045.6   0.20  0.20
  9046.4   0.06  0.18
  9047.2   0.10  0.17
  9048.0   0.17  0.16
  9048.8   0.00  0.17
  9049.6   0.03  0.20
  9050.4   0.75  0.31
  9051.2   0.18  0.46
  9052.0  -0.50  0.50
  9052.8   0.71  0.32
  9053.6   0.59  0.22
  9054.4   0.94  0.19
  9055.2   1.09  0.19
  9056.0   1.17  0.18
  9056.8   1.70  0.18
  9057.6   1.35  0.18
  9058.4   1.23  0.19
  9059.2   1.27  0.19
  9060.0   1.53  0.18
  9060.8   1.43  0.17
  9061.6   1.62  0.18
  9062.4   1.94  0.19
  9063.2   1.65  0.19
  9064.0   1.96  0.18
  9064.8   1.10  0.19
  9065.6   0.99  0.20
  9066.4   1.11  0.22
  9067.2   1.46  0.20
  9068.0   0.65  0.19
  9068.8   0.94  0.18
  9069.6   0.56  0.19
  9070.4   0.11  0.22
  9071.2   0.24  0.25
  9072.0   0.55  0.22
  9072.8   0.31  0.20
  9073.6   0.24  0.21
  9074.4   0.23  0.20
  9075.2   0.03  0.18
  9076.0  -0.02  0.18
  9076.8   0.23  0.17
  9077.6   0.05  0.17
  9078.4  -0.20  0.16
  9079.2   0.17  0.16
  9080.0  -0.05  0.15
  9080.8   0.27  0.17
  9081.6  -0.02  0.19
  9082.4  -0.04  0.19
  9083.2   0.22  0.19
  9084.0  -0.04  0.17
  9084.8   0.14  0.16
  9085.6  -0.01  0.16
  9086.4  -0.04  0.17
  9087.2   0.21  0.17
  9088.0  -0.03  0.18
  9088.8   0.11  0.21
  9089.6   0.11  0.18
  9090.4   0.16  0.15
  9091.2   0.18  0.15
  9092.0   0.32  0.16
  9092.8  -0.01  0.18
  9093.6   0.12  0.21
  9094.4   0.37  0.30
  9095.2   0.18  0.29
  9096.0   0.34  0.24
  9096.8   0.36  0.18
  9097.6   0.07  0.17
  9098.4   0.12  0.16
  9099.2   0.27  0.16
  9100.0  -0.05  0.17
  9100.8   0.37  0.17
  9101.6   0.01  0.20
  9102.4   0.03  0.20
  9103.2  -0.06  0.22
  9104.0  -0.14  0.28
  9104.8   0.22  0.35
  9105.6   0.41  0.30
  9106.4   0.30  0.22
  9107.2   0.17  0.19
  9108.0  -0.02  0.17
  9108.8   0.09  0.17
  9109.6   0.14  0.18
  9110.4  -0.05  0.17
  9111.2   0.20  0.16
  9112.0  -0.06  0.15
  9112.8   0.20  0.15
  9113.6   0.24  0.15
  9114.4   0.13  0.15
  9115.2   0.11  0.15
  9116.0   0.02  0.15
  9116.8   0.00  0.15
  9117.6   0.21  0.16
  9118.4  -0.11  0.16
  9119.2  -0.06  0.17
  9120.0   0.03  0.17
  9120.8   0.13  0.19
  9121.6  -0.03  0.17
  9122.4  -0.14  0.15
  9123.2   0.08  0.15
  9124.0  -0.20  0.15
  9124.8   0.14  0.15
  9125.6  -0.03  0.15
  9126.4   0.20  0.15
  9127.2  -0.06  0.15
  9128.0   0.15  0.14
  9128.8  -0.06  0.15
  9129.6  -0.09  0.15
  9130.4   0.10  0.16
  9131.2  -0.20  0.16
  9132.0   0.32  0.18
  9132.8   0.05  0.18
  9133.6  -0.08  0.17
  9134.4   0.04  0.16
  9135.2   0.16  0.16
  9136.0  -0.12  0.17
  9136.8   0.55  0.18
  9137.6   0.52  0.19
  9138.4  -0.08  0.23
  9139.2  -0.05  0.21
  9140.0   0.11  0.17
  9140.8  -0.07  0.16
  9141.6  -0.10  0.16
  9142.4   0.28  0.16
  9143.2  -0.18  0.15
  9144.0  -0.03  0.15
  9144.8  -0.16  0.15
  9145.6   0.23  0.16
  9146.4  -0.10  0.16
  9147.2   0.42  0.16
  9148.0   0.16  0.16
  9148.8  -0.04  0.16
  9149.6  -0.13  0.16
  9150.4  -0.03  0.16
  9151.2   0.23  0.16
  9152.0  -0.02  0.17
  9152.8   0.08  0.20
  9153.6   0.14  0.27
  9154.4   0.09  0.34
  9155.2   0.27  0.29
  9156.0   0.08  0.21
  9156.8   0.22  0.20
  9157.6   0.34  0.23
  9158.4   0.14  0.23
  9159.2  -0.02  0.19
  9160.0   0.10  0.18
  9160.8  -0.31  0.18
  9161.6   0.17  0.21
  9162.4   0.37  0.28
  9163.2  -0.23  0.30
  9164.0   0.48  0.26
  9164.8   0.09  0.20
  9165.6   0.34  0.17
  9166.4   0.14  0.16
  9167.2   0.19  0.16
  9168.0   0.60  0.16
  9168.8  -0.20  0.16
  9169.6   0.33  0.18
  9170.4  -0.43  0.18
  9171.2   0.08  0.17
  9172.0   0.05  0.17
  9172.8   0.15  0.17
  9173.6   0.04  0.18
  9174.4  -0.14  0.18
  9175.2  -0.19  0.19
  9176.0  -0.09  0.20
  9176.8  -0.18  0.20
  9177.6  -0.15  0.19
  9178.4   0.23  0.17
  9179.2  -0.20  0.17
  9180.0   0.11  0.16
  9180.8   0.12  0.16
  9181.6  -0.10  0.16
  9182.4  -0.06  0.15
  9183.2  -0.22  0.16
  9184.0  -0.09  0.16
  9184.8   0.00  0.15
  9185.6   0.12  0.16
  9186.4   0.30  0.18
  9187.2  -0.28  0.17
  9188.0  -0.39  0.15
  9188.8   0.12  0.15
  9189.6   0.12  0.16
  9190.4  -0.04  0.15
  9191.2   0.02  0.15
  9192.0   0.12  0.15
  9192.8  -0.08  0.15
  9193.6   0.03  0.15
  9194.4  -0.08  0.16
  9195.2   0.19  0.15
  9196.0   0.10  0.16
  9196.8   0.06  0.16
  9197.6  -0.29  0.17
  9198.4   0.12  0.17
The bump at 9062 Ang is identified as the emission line [O II]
